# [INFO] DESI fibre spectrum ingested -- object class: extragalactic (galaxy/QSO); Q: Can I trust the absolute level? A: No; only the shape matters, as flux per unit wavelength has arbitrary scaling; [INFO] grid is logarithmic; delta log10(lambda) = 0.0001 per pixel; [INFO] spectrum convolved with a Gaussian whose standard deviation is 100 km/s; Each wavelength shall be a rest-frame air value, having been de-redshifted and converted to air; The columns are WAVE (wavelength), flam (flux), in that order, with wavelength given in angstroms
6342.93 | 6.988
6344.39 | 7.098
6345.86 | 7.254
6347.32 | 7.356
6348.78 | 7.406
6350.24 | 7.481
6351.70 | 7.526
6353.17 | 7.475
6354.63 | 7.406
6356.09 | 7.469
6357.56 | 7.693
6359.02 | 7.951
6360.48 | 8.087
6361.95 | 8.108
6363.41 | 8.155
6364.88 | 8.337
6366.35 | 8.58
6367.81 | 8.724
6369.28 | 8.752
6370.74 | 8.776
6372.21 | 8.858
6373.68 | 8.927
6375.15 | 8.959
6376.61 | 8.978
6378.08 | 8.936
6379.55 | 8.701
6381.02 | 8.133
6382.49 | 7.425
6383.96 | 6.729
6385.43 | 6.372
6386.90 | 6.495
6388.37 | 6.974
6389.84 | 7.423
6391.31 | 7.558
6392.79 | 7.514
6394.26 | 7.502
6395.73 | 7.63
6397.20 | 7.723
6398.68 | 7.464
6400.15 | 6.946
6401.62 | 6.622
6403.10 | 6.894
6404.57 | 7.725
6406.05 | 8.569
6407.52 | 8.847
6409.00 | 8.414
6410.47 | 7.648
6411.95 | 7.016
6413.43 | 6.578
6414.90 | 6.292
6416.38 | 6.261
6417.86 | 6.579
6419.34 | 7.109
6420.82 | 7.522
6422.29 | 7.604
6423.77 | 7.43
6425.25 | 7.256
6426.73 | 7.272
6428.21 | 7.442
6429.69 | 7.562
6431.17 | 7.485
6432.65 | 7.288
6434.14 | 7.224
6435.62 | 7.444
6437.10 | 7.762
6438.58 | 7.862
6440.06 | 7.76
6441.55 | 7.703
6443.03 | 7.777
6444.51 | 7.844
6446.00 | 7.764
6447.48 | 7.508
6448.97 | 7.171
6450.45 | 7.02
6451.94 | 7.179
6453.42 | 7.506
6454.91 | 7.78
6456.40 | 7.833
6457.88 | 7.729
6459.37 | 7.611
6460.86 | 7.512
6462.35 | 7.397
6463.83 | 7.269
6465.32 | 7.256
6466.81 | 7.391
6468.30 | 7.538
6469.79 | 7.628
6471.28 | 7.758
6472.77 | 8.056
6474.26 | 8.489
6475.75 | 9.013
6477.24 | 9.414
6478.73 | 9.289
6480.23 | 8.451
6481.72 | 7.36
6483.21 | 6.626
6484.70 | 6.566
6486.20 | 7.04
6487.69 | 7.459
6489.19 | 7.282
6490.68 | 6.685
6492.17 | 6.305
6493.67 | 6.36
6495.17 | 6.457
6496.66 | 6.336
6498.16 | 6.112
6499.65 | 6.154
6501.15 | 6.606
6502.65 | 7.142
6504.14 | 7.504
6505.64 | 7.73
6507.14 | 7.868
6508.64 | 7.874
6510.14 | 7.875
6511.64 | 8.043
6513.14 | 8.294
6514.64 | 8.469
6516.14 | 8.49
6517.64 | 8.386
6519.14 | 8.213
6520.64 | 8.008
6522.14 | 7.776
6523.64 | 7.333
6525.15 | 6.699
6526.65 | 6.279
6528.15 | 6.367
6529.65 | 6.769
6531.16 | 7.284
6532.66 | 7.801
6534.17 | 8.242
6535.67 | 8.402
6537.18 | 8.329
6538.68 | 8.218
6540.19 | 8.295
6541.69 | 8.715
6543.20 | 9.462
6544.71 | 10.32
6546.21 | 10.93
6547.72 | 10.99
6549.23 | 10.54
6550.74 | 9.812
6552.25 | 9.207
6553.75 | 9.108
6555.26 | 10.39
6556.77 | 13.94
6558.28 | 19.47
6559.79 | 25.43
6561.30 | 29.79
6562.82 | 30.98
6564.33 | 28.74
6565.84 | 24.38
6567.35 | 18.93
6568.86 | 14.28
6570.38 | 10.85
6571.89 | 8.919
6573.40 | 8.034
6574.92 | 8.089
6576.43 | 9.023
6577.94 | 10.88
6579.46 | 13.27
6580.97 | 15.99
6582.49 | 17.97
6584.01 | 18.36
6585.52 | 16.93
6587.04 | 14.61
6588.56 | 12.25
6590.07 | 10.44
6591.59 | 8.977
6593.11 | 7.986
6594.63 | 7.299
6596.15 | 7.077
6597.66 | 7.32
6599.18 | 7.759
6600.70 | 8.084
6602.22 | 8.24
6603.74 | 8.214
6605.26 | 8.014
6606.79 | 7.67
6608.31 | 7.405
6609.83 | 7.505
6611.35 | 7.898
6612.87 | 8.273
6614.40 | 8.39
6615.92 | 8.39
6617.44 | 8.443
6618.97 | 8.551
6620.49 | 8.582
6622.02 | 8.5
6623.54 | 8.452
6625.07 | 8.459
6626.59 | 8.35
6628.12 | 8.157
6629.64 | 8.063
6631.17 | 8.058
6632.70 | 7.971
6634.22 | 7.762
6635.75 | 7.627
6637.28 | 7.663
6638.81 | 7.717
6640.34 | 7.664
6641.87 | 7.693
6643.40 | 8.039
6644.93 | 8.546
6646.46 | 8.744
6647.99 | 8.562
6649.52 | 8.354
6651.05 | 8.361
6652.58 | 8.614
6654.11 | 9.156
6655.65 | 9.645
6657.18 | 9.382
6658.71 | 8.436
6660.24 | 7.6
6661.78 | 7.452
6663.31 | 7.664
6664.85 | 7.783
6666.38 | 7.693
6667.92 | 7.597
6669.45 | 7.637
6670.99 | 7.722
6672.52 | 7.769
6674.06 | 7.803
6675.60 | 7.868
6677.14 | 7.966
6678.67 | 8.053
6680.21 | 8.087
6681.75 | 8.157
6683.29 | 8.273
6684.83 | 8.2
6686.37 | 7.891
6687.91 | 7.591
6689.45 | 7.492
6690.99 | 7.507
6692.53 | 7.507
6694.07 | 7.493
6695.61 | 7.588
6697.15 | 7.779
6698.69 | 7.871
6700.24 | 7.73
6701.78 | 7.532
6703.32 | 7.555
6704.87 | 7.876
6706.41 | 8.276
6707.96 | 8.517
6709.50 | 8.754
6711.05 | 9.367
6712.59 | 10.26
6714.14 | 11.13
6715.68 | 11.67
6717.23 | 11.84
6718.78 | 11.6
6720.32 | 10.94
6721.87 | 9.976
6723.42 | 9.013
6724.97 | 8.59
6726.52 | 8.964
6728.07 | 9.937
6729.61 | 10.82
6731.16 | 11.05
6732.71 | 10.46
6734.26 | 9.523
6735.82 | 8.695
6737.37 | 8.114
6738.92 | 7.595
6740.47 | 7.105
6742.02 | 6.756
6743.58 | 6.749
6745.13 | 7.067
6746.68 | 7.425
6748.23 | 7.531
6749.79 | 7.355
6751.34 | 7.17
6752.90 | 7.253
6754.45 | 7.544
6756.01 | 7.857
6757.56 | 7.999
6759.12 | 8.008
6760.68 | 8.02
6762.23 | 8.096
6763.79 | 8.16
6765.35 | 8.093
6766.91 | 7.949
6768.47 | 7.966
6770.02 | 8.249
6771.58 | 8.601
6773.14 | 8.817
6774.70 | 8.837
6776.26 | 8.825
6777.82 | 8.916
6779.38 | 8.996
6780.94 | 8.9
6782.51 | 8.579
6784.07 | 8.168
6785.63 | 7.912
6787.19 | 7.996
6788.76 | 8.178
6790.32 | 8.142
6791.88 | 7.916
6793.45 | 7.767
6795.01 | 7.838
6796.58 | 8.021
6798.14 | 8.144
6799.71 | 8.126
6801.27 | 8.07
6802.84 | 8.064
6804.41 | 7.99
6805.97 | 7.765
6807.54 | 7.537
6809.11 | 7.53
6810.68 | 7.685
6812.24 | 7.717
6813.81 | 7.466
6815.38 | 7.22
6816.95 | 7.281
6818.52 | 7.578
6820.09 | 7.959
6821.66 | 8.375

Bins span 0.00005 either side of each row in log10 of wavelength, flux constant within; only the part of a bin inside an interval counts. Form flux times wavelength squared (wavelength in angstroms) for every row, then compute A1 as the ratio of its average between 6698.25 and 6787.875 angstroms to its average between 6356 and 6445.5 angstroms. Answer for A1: 1.25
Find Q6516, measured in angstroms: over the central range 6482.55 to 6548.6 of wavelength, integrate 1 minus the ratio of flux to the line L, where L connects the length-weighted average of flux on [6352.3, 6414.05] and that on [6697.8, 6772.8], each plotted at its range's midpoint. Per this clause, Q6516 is 3.63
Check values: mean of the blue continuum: 7.84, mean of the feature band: 7.69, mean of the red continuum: 8.64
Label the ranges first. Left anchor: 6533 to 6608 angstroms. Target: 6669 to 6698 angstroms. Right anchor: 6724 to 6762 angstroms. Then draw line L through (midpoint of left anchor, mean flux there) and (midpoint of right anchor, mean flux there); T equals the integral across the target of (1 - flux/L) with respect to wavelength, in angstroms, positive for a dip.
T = 5.6 angstroms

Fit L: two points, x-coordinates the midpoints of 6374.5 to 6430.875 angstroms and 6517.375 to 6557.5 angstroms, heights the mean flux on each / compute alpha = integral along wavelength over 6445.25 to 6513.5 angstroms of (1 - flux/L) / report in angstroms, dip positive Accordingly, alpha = 6.1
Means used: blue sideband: 7.47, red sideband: 8.74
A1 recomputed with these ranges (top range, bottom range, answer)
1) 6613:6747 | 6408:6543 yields 1.19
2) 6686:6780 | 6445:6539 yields 1.22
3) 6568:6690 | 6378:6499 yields 1.27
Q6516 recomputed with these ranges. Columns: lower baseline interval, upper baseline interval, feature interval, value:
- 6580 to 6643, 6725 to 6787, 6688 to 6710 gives 2.2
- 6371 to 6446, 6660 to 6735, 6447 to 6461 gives 0.5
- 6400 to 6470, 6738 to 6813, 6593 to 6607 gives -0.1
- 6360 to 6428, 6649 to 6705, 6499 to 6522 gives 0.1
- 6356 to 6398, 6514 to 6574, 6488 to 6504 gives 6.2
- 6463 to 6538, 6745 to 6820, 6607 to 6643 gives -1.6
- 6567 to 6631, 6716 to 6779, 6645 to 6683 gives 4.7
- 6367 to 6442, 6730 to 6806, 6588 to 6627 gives -1.9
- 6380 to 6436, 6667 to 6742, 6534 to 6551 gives -3.1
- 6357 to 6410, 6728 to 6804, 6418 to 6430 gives 0.9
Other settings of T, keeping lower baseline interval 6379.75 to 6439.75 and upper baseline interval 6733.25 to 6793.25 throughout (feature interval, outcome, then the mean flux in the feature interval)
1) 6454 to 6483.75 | -1.6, 7.88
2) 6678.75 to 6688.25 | -0.2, 8.05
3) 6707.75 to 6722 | -4.6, 10.5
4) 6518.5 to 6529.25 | 0.5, 7.22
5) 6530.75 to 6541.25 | -0.7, 8.13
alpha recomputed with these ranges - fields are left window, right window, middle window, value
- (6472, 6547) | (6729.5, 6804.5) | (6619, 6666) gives -1.60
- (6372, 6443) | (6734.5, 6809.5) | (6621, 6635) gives -0.71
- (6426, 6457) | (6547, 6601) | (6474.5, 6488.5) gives 2.19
